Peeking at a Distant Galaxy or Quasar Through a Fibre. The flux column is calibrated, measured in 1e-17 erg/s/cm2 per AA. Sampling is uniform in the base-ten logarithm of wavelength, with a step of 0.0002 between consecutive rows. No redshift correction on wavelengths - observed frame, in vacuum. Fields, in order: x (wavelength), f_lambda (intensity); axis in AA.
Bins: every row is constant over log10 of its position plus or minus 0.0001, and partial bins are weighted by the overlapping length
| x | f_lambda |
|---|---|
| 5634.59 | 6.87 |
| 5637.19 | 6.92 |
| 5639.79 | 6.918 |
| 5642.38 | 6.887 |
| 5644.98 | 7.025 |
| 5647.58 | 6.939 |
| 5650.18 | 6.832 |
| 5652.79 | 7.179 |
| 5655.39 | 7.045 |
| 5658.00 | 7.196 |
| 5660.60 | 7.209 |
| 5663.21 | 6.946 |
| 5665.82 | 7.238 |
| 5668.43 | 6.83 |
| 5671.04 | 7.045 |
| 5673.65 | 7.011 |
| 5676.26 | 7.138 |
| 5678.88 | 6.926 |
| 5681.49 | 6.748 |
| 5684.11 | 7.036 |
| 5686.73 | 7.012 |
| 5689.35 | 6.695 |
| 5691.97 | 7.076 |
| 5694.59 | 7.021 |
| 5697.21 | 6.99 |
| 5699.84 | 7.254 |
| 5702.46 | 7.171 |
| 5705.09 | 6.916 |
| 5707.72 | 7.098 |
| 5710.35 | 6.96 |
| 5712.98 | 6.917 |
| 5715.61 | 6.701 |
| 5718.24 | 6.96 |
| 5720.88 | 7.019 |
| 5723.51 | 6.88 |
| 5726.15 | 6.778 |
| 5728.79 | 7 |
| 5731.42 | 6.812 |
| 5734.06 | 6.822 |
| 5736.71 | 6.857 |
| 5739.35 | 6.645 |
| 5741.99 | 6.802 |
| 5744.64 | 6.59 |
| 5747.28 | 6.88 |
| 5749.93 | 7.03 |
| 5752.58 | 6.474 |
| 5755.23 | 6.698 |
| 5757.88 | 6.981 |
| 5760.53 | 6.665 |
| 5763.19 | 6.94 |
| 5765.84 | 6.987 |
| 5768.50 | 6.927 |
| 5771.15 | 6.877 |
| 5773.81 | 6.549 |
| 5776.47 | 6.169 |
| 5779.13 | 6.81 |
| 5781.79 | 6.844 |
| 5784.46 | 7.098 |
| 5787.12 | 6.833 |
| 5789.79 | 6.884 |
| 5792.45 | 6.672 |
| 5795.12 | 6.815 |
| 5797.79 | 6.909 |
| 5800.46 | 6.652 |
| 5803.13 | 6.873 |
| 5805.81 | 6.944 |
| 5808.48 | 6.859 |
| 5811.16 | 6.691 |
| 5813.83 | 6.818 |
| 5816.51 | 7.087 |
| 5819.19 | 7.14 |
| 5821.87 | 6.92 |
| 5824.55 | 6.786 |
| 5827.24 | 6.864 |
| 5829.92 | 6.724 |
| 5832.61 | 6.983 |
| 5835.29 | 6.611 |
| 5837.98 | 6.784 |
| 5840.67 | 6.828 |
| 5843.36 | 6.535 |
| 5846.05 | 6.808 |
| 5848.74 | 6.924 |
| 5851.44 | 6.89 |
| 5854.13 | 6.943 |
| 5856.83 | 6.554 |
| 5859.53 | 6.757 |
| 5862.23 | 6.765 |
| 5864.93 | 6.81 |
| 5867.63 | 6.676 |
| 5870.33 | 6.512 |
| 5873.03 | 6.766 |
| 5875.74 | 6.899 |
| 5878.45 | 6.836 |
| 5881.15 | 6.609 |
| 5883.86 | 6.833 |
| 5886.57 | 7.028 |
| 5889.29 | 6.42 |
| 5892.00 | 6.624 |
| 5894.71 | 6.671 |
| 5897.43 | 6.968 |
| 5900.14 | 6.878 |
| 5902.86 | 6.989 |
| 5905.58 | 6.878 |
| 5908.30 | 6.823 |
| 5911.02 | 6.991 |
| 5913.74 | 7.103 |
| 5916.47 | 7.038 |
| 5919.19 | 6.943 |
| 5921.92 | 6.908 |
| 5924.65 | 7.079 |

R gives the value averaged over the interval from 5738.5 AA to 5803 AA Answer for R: 6.78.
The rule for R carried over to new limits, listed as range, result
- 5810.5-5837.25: 6.87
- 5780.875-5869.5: 6.82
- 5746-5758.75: 6.8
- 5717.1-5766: 6.83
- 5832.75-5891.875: 6.75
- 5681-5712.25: 7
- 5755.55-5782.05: 6.77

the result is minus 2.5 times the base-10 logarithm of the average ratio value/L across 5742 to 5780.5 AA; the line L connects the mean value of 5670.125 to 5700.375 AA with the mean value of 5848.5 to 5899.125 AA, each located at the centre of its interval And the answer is 0.02 mag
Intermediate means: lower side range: 6.99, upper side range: 6.76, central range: 6.76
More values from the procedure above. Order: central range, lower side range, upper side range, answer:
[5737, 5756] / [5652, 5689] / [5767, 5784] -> 0.01 mag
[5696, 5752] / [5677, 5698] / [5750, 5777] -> -0.01 mag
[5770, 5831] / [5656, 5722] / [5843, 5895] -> 0.00 mag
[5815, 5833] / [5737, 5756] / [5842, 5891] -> -0.03 mag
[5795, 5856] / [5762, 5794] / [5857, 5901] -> -0.01 mag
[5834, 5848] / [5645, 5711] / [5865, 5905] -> 0.02 mag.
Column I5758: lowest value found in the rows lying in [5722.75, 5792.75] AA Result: 6.169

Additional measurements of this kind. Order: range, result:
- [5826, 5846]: 6.535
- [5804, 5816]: 6.691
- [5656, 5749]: 6.59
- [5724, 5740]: 6.645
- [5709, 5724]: 6.701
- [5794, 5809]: 6.652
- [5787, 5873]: 6.512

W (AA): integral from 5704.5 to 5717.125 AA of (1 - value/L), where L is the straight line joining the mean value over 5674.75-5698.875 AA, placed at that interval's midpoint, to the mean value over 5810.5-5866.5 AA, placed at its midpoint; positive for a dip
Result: 0.0 AA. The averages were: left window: 6.96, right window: 6.82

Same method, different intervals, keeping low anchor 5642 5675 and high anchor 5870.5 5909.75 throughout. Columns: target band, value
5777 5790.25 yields 0.1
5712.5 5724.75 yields 0.1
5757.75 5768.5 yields 0.1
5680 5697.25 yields 0.2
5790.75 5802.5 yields 0.2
